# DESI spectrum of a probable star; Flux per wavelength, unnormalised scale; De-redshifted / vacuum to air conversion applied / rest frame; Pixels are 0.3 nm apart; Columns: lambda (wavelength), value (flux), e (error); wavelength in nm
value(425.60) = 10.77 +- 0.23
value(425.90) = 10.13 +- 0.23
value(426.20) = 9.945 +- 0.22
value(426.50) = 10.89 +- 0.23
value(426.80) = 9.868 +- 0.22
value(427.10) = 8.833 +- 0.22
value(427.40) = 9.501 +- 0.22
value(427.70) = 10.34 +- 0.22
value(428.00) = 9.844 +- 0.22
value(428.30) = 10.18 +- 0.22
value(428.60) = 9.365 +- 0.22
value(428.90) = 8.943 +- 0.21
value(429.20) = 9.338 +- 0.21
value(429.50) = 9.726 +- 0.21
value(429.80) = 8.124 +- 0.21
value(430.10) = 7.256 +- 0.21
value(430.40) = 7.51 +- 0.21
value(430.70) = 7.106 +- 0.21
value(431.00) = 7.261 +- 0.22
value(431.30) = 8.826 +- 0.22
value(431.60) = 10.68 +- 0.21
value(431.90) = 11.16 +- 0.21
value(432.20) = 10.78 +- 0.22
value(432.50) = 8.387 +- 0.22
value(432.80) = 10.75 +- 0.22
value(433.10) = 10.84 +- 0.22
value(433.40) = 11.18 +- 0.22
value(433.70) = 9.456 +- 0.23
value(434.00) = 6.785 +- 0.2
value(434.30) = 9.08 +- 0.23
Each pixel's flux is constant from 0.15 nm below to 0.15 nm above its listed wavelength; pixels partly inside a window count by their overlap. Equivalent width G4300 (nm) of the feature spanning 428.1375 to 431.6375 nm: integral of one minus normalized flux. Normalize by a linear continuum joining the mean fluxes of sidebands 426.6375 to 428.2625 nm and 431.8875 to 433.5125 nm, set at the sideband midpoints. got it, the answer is 0.49 nm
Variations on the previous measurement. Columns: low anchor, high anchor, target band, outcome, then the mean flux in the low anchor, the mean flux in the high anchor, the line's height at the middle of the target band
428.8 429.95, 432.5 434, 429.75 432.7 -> 0.23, 9.04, 9.96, 9.48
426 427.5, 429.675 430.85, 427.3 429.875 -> -0.28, 9.83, 7.49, 8.6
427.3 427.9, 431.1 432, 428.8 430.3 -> 0.20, 9.95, 10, 9.98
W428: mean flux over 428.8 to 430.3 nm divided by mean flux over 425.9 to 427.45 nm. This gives 0.88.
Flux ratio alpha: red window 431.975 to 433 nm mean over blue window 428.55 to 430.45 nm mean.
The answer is 1.17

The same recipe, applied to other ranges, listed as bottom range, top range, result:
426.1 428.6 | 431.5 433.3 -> 1.06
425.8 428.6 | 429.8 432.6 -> 0.88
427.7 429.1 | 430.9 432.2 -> 1.01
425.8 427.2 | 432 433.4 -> 1.04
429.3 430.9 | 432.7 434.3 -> 1.22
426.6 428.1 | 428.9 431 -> 0.84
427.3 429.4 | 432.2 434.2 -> 1.00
